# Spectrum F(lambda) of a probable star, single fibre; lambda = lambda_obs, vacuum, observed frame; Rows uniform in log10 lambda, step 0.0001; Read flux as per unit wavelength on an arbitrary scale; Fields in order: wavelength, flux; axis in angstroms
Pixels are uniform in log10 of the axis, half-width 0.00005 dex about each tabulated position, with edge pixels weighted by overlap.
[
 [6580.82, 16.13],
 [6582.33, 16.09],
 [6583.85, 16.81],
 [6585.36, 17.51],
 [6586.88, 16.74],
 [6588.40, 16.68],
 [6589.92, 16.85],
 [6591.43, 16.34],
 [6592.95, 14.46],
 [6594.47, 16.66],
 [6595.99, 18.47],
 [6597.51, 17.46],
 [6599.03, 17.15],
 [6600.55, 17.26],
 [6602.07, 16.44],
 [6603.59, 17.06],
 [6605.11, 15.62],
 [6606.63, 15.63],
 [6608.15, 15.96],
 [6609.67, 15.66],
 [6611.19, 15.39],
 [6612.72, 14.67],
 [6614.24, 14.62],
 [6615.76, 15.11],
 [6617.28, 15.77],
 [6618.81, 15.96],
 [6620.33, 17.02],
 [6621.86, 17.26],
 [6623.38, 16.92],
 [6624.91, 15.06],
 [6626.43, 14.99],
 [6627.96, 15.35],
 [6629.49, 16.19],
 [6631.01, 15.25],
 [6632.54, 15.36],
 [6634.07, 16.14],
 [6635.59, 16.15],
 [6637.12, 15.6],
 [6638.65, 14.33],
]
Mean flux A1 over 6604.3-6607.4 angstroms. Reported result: 15.7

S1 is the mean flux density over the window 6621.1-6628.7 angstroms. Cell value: 15.9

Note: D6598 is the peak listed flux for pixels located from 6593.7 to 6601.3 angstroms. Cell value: 18.47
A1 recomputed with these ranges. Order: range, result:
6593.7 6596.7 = 17.5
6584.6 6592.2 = 16.8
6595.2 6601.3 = 17.6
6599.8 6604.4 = 16.9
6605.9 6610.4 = 15.8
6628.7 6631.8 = 15.7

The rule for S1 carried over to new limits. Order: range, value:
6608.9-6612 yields 15.5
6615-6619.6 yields 15.6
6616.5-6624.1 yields 16.6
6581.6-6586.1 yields 16.8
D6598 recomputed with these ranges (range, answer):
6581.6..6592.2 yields 17.51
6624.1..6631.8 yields 16.19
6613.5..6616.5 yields 15.11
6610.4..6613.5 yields 15.39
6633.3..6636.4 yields 16.15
